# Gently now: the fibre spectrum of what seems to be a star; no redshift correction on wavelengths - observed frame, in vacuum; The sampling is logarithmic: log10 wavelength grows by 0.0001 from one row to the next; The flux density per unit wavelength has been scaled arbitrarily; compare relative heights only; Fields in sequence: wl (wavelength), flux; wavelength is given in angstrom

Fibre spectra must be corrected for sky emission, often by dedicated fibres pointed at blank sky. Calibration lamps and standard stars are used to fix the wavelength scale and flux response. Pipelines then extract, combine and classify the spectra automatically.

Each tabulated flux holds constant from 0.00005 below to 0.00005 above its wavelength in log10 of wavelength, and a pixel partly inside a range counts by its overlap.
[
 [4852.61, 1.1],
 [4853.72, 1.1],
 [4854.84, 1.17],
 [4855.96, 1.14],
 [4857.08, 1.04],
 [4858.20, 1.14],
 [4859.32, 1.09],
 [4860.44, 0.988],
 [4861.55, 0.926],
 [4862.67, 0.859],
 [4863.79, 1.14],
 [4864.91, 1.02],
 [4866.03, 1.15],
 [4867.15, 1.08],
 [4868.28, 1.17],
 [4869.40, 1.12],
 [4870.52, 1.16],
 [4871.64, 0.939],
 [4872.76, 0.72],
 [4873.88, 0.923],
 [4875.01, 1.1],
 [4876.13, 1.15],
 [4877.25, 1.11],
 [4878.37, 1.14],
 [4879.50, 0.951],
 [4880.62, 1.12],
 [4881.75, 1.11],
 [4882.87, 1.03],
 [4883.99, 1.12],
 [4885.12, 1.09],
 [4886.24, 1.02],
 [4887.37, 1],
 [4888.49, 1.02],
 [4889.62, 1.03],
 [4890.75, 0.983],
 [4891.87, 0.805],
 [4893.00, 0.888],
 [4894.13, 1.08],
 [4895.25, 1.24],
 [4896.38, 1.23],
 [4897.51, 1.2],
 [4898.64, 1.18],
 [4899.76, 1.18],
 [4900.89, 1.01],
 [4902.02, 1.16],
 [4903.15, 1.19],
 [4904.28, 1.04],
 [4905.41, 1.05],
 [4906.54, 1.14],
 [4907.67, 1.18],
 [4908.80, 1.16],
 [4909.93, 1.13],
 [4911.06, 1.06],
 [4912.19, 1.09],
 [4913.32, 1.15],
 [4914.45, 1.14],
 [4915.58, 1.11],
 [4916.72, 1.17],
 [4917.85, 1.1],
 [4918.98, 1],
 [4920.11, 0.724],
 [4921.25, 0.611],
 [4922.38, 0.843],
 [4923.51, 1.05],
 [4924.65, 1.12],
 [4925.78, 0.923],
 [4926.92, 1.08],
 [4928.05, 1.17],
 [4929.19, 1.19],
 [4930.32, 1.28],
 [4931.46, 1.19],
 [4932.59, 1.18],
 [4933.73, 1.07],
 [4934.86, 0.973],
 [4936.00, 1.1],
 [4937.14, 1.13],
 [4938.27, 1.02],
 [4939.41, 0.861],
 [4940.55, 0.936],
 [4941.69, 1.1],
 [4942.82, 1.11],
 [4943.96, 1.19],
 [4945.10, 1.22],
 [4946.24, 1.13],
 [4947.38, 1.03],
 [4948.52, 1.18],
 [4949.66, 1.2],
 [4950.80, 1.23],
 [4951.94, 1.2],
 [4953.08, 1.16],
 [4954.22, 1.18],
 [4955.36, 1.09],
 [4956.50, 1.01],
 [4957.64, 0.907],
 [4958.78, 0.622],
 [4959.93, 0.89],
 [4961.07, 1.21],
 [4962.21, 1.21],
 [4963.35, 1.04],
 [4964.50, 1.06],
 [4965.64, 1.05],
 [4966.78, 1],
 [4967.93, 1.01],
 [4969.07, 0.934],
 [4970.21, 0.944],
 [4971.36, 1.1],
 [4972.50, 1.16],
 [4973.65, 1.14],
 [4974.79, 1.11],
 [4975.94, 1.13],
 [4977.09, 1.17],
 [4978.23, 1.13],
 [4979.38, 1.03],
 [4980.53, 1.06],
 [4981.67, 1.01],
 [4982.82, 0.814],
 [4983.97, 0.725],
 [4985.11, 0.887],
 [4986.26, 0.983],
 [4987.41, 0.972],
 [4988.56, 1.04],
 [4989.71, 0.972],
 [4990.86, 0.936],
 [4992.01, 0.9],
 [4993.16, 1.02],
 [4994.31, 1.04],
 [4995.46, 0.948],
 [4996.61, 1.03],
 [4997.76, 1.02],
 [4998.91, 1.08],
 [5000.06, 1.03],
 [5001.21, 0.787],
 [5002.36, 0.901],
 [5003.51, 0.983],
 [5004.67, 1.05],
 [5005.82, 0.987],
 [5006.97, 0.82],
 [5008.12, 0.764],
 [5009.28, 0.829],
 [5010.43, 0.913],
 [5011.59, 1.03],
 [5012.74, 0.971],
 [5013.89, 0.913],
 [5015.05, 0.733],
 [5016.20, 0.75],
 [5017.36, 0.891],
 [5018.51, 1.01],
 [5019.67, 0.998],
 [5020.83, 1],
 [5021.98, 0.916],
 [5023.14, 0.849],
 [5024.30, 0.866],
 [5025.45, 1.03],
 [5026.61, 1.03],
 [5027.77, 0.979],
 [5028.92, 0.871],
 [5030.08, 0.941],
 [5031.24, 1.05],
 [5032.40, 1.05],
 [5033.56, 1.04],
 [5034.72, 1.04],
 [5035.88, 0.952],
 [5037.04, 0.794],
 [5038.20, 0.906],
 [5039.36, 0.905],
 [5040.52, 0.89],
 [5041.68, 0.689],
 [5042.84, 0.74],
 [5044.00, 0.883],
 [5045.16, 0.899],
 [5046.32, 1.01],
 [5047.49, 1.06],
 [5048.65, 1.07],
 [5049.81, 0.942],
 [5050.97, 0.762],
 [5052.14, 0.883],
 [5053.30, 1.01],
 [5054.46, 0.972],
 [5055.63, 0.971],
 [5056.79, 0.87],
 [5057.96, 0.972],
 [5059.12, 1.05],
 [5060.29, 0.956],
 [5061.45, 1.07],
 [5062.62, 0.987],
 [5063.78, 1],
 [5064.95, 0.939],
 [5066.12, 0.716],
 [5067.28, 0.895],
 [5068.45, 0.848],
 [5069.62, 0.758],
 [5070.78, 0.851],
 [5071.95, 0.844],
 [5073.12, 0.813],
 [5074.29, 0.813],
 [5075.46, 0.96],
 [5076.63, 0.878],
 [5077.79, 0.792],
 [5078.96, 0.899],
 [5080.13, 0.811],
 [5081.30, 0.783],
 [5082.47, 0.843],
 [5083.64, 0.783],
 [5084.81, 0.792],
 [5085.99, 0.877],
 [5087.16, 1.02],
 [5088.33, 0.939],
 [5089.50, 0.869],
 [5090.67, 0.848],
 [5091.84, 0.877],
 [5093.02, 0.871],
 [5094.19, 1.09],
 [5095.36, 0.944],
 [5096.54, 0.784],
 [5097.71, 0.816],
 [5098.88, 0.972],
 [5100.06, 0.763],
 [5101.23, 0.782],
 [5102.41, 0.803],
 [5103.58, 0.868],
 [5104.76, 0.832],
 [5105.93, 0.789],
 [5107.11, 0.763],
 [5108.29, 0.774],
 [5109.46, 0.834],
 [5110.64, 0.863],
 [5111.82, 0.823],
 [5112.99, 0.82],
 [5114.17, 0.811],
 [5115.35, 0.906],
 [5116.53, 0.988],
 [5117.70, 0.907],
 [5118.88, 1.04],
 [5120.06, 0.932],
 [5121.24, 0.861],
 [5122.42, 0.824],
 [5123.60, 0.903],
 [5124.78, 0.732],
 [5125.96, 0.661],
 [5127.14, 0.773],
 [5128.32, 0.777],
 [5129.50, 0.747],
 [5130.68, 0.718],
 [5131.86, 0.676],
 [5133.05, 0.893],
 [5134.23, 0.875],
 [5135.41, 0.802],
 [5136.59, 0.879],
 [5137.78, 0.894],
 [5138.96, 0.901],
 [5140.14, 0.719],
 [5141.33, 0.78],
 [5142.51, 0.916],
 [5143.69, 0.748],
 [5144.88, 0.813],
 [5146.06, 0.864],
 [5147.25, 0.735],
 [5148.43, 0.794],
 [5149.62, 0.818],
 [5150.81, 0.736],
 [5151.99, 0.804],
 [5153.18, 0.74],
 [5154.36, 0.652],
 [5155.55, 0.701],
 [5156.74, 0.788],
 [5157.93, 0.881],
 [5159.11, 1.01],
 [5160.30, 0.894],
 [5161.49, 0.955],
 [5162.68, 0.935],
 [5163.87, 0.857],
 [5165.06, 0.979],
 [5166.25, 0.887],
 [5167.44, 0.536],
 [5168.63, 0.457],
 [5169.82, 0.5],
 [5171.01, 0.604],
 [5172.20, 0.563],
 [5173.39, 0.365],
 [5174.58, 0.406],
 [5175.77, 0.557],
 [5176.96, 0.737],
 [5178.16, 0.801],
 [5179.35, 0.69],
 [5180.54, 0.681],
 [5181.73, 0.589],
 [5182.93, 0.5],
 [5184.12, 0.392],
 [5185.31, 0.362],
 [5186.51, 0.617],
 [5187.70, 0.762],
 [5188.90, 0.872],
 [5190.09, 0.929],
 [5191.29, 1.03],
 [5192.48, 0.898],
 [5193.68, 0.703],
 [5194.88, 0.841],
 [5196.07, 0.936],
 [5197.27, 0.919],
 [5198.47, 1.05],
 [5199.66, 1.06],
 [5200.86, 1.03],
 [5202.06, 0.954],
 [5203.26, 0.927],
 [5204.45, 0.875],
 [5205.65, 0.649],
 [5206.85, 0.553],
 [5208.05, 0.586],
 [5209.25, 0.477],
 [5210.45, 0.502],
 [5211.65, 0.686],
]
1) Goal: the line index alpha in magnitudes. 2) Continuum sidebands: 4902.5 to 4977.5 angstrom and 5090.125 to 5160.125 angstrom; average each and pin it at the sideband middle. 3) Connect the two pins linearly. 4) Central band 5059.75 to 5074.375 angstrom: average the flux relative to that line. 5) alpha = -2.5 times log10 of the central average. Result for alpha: 0.02 mag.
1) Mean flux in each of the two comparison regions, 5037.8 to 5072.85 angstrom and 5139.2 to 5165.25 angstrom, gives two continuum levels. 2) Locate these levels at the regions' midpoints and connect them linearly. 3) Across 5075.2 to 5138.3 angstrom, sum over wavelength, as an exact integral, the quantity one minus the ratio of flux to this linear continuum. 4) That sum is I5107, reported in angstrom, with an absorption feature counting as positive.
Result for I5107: 1.3 angstrom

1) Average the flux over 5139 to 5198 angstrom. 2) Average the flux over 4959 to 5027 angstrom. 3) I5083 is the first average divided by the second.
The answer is 0.76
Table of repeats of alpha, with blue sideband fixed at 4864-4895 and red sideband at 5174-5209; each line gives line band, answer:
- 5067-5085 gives 0.03 mag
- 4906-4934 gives -0.07 mag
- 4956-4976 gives -0.07 mag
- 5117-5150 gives -0.02 mag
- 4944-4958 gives -0.16 mag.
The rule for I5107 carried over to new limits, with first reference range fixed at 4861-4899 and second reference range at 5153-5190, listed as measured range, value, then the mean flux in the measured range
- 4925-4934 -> -1.33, 1.14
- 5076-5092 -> -1.21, 0.858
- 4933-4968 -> -3.82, 1.07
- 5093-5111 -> -1.62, 0.846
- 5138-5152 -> -1.61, 0.805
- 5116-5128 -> -1.74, 0.86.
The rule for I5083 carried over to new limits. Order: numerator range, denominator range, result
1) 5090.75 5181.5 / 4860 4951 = 0.74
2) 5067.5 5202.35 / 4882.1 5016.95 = 0.78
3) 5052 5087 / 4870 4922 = 0.84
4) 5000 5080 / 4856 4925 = 0.87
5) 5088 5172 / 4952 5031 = 0.84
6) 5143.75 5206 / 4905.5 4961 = 0.71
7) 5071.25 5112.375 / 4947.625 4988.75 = 0.82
